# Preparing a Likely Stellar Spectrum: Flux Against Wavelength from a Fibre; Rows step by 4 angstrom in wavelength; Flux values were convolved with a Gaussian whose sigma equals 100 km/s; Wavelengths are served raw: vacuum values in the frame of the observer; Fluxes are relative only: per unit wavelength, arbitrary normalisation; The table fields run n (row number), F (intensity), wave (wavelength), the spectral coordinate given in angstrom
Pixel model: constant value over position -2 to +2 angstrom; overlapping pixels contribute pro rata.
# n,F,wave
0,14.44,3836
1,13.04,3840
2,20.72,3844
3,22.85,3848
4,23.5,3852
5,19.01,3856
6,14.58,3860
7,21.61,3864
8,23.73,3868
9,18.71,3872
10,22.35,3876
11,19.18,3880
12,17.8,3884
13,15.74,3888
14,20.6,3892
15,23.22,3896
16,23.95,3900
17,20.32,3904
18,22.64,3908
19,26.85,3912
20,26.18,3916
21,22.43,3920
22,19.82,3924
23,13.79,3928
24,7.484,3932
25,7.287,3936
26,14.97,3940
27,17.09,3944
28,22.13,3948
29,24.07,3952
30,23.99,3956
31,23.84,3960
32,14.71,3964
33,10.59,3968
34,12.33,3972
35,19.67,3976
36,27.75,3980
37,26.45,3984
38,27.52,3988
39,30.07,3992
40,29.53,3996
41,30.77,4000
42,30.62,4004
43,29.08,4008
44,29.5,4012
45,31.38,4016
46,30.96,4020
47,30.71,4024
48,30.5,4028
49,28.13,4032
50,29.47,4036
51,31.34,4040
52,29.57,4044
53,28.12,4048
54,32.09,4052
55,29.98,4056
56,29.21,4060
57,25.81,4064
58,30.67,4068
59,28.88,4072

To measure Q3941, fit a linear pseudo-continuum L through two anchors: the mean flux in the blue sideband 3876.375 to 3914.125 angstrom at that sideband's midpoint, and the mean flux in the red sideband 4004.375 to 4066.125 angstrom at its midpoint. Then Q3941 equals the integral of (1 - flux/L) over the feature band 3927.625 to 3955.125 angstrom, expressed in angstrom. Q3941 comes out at 9.6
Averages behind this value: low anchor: 21.2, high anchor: 29.7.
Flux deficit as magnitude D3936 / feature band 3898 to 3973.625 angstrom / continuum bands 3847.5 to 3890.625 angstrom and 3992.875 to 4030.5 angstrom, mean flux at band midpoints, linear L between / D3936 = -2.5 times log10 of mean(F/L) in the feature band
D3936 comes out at 0.291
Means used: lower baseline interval 19.8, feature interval 18.7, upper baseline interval 30.3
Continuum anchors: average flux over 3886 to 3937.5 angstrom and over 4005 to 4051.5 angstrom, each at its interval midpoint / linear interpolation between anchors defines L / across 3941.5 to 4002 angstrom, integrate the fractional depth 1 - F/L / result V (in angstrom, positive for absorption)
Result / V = 5.7 angstrom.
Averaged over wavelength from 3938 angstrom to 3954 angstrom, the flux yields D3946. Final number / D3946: 19.6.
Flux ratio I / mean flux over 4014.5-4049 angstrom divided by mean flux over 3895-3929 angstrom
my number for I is 1.34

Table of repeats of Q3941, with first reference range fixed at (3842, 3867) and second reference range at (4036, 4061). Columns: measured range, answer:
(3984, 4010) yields -1.7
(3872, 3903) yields 2.6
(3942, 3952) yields 1.8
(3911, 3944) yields 9.5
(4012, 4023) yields -0.9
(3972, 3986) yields 2.0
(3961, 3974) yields 6.3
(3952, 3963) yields 1.1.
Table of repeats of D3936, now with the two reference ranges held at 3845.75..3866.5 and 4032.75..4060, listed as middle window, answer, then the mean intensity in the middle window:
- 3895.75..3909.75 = 0.013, 22.4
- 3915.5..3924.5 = 0.039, 22.7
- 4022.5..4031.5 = -0.045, 30.2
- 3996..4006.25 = -0.103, 30.4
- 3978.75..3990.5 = -0.020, 27.3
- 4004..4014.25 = -0.058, 29.6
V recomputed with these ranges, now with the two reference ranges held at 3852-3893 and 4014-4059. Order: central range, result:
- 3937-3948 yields 3.5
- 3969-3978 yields 3.7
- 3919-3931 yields 2.8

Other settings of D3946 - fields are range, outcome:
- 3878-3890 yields 17.6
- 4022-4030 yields 30.6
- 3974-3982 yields 23.7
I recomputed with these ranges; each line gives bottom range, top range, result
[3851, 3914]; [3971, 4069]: 1.37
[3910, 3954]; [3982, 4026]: 1.62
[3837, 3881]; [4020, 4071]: 1.50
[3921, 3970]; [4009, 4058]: 1.80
